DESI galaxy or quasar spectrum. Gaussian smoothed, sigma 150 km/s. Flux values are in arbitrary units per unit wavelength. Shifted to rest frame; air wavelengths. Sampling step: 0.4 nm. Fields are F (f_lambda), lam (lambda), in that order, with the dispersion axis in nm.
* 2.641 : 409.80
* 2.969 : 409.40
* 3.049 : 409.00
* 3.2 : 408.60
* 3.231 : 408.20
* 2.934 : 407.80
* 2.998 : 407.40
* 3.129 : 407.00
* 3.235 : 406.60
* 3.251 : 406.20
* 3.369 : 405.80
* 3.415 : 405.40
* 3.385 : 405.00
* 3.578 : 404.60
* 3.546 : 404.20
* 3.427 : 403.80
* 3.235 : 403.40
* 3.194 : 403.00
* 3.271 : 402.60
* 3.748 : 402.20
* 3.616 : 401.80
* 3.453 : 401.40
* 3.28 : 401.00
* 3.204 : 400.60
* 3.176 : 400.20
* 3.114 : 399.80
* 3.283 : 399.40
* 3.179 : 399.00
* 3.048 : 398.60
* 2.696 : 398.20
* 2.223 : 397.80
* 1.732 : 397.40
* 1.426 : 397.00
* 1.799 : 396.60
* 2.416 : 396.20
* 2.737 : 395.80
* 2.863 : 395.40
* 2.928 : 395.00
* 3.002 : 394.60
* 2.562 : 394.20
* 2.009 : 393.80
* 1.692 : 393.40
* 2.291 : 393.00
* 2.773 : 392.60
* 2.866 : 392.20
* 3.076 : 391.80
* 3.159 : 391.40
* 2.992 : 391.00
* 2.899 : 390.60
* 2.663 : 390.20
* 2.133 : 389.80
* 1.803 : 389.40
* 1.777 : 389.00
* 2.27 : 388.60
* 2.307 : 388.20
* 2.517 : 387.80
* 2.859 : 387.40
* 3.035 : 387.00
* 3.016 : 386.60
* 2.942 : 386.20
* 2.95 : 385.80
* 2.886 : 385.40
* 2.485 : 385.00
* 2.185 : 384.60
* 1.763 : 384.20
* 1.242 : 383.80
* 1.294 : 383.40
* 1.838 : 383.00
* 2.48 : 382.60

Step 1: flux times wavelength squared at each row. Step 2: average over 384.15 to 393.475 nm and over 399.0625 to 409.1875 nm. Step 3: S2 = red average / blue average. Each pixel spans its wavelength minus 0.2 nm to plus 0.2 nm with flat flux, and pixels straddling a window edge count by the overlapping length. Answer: 1.4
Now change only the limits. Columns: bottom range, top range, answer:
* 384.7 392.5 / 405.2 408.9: 1.32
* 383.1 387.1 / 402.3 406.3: 1.58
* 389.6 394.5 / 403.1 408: 1.35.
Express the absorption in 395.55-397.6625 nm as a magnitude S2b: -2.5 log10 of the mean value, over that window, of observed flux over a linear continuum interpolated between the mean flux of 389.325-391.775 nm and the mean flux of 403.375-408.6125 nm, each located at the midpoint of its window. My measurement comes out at 0.38 mag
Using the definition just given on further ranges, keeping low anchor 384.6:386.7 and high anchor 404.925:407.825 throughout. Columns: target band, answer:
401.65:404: -0.09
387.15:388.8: 0.13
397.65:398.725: 0.15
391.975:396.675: 0.18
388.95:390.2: 0.37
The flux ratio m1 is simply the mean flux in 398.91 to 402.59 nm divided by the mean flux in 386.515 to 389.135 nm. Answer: 1.32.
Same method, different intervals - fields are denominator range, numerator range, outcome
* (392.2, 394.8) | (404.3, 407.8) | 1.35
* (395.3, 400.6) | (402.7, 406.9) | 1.29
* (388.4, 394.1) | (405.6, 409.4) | 1.28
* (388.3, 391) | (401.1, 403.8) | 1.48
